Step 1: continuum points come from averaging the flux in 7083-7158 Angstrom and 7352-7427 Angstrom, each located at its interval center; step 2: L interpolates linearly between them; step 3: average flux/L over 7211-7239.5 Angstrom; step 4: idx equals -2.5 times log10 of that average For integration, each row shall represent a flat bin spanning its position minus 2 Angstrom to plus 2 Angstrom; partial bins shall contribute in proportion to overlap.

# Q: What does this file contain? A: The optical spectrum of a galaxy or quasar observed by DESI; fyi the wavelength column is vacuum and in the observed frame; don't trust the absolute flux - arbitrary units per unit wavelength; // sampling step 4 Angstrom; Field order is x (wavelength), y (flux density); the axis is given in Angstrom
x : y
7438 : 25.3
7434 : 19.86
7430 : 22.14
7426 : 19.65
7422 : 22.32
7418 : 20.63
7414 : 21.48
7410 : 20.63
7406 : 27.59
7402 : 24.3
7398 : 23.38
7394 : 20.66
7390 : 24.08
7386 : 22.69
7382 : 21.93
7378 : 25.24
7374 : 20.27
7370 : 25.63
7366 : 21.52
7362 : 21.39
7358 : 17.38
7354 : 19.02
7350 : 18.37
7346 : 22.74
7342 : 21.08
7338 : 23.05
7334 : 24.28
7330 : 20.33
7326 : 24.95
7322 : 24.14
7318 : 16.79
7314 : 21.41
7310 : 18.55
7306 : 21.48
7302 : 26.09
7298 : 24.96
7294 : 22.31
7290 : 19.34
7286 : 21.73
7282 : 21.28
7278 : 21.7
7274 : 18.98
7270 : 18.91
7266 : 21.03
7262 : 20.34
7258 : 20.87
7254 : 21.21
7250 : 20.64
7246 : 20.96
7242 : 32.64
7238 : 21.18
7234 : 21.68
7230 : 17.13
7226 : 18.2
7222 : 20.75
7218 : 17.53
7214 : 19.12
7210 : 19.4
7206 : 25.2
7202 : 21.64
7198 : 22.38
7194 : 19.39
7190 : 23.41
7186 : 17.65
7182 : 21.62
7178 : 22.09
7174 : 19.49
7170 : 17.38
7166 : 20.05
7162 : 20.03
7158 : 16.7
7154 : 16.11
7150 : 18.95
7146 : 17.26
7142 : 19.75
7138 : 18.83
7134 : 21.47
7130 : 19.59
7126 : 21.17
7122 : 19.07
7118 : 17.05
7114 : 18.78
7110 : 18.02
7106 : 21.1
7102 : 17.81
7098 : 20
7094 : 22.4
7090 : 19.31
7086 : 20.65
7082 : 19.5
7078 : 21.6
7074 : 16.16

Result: 0.06 mag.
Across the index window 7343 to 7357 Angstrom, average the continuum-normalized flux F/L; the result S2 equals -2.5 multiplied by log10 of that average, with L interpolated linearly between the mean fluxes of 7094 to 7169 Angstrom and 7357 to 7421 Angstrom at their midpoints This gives 0.106 mag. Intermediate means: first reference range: 19.1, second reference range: 22.5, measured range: 19.9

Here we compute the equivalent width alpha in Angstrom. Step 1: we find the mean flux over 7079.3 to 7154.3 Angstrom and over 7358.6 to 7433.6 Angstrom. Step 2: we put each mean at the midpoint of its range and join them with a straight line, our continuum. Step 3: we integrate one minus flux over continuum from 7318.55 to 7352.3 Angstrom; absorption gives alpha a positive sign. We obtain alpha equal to -0.58 Angstrom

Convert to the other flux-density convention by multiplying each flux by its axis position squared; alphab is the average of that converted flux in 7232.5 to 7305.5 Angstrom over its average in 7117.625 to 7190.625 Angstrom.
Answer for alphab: 1.2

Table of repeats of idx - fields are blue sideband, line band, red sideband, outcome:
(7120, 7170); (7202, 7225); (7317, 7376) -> -0.03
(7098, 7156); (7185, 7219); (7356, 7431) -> -0.05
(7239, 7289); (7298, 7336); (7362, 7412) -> 0.00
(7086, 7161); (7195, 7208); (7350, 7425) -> -0.14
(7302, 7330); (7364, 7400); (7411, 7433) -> -0.08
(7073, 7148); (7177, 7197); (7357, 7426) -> -0.03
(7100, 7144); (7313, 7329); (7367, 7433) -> 0.00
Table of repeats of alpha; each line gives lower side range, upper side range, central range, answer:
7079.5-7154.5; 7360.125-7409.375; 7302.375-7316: 0.6 Angstrom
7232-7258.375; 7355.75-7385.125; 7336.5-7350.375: 0.3 Angstrom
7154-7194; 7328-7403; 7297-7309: -1.4 Angstrom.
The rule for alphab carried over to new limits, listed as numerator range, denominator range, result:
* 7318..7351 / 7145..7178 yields 1.26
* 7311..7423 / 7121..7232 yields 1.18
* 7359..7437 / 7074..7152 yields 1.24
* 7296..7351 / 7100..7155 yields 1.23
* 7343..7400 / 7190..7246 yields 1.06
